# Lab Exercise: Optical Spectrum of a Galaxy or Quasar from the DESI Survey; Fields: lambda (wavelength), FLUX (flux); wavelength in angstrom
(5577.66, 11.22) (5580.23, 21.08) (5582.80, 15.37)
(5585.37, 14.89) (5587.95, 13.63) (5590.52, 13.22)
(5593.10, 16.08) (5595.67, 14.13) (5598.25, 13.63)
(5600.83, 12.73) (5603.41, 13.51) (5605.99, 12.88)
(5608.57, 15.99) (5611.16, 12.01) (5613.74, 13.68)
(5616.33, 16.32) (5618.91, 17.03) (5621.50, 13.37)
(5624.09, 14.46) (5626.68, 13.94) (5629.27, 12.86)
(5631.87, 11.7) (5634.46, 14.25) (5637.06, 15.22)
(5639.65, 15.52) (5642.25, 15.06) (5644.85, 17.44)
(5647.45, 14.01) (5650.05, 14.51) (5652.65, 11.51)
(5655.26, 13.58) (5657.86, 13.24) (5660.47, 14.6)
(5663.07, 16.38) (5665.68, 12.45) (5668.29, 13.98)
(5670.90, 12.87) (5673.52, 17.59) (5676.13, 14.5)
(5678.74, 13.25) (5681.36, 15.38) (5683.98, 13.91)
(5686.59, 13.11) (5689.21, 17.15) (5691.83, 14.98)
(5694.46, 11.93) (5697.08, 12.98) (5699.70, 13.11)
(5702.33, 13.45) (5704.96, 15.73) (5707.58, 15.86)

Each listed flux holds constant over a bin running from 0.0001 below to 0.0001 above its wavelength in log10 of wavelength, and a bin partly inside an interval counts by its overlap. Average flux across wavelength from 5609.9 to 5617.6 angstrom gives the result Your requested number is 14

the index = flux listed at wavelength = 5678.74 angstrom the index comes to 13.25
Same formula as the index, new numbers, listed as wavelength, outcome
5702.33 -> 13.45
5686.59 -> 13.11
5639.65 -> 15.52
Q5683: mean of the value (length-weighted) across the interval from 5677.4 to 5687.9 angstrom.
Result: 13.9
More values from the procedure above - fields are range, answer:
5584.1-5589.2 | 14.2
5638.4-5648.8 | 15.5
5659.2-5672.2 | 14.1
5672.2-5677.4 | 16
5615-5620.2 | 16.7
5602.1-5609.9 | 14.1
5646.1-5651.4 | 14.3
